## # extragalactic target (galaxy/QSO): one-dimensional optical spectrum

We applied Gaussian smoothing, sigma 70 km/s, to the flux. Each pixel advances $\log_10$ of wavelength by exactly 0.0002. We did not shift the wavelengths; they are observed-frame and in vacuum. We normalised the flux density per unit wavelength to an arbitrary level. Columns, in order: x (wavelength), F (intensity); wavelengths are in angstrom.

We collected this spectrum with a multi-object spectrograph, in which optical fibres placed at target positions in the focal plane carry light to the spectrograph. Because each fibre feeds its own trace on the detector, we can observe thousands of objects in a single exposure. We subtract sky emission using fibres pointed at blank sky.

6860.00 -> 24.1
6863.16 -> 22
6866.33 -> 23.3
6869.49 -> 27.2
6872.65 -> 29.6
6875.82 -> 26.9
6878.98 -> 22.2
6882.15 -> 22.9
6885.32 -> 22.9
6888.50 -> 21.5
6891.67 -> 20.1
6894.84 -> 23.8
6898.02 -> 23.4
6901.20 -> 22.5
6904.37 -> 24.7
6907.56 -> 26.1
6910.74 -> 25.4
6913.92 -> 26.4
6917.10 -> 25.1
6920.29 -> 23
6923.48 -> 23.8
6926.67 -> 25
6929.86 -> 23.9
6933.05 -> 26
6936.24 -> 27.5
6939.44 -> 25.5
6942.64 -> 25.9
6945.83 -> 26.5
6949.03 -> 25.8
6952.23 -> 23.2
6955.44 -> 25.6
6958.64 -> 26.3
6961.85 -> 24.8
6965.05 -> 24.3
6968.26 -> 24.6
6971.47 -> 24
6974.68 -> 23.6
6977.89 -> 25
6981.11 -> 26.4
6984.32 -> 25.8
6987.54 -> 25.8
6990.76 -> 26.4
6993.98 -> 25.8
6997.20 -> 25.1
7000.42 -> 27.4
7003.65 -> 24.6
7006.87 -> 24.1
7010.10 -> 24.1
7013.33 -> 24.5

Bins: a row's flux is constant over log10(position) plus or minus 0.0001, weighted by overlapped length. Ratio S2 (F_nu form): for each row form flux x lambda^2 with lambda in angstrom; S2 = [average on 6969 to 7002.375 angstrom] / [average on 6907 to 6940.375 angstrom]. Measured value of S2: 1.03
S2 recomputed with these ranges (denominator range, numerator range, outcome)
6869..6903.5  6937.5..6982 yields 1.08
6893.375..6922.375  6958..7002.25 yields 1.06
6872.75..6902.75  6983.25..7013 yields 1.13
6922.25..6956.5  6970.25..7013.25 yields 1.01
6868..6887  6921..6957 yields 1.02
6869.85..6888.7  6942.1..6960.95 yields 1.05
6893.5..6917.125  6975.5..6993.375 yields 1.07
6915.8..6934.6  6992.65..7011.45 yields 1.05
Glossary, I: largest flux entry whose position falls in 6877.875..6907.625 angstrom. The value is 26.1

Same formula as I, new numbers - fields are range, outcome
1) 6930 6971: 27.5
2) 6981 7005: 27.4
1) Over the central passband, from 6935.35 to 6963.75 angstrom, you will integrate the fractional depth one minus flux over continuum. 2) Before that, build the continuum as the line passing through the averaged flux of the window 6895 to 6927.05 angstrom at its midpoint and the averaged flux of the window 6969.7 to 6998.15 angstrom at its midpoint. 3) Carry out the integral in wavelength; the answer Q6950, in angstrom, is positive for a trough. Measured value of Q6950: -0.8 angstrom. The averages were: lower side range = 24.5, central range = 25.6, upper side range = 25.3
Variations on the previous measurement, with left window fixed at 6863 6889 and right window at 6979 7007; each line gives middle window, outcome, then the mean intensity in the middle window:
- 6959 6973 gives 0.5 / 24.6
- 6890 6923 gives 1.1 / 24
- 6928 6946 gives -0.5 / 25.8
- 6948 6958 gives 0.2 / 24.9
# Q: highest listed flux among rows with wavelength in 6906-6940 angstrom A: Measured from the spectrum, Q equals 27.5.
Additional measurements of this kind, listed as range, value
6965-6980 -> 25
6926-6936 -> 26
